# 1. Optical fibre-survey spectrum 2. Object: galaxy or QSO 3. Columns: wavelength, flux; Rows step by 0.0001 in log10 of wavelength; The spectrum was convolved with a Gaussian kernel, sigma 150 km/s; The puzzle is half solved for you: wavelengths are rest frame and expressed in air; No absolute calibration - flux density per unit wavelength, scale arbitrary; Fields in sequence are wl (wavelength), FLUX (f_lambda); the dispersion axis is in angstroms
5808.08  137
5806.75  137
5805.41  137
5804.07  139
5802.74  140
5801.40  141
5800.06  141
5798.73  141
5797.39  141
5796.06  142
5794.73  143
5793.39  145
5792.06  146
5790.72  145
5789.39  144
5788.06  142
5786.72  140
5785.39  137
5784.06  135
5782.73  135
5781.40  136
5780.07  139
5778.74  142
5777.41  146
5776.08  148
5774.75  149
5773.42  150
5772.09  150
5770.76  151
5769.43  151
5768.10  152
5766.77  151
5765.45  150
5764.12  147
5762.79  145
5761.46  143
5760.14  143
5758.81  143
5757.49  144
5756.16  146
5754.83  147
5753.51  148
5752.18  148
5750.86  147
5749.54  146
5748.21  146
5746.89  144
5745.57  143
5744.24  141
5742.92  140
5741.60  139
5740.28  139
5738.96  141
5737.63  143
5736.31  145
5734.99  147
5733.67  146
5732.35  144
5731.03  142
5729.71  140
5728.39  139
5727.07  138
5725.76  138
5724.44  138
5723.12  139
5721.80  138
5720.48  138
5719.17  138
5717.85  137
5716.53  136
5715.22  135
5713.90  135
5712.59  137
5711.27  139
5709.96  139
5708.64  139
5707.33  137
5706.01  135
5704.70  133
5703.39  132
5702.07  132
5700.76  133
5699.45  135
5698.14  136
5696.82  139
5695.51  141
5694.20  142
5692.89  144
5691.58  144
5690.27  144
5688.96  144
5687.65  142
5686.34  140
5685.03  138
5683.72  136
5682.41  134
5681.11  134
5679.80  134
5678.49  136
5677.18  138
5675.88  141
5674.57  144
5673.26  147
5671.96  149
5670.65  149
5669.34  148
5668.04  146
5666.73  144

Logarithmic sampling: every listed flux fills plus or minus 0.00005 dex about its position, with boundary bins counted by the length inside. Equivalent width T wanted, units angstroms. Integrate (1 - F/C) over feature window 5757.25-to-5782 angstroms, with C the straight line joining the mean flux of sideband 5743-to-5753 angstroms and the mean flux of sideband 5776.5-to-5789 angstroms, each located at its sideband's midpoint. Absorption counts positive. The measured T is -0.9 angstroms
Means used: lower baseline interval 145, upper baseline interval 139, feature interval 146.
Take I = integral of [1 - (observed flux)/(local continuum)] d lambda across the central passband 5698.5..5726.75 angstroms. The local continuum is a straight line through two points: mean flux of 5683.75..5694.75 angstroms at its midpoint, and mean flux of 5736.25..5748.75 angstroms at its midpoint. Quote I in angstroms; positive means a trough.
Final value 1.1 angstroms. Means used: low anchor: 142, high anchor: 142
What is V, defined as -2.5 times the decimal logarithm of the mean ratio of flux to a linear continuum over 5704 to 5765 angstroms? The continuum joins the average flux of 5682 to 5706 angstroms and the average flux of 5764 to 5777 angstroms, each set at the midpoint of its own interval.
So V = 0.024 mag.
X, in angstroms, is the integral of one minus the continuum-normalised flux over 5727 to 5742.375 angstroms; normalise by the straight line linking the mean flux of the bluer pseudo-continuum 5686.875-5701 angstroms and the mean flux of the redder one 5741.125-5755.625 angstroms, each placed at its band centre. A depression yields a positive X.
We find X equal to 0.2 angstroms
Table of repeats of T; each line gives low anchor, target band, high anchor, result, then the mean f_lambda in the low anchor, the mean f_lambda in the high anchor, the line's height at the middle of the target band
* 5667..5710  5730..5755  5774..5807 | -0.60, 140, 141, 140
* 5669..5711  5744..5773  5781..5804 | -1.33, 139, 141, 140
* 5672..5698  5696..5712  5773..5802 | 0.54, 140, 142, 141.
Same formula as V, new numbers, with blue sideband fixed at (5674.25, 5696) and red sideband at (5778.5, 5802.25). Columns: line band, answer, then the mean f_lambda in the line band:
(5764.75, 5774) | -0.08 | 151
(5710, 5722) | 0.02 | 137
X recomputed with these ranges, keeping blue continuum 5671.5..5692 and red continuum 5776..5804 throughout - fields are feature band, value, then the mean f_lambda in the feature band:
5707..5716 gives 0.21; 137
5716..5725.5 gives 0.19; 138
